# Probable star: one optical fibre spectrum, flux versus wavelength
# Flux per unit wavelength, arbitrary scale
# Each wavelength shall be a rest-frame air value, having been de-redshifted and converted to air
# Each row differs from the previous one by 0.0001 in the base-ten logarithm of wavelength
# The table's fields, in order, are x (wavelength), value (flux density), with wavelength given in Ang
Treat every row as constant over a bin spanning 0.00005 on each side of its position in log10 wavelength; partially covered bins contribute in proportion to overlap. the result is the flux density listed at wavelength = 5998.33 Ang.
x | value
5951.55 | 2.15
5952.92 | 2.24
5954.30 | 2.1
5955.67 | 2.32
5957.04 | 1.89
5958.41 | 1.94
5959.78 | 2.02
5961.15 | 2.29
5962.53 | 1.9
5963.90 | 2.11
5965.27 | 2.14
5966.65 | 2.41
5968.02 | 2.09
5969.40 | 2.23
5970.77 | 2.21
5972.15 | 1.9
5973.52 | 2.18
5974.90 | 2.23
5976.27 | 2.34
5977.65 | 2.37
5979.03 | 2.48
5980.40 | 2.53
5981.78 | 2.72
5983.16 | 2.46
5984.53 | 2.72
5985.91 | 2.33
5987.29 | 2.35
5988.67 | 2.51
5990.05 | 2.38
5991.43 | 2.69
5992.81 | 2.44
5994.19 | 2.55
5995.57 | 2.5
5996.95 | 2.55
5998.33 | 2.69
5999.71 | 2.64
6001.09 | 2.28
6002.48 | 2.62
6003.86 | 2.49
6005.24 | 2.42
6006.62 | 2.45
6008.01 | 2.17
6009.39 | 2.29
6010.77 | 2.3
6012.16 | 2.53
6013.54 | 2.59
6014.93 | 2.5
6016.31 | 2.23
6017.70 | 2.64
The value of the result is 2.69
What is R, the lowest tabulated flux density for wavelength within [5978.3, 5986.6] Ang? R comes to 2.33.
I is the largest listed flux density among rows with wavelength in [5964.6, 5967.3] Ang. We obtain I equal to 2.41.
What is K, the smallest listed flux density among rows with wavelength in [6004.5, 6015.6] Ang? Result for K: 2.17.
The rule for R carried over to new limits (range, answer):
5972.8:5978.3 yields 2.18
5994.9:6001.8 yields 2.28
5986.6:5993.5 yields 2.35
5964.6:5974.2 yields 1.9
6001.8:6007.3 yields 2.42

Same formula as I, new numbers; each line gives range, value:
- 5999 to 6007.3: 2.64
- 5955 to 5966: 2.32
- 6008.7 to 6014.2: 2.59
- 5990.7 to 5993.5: 2.69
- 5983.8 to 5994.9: 2.72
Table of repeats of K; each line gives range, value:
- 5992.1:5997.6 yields 2.44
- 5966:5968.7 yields 2.09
